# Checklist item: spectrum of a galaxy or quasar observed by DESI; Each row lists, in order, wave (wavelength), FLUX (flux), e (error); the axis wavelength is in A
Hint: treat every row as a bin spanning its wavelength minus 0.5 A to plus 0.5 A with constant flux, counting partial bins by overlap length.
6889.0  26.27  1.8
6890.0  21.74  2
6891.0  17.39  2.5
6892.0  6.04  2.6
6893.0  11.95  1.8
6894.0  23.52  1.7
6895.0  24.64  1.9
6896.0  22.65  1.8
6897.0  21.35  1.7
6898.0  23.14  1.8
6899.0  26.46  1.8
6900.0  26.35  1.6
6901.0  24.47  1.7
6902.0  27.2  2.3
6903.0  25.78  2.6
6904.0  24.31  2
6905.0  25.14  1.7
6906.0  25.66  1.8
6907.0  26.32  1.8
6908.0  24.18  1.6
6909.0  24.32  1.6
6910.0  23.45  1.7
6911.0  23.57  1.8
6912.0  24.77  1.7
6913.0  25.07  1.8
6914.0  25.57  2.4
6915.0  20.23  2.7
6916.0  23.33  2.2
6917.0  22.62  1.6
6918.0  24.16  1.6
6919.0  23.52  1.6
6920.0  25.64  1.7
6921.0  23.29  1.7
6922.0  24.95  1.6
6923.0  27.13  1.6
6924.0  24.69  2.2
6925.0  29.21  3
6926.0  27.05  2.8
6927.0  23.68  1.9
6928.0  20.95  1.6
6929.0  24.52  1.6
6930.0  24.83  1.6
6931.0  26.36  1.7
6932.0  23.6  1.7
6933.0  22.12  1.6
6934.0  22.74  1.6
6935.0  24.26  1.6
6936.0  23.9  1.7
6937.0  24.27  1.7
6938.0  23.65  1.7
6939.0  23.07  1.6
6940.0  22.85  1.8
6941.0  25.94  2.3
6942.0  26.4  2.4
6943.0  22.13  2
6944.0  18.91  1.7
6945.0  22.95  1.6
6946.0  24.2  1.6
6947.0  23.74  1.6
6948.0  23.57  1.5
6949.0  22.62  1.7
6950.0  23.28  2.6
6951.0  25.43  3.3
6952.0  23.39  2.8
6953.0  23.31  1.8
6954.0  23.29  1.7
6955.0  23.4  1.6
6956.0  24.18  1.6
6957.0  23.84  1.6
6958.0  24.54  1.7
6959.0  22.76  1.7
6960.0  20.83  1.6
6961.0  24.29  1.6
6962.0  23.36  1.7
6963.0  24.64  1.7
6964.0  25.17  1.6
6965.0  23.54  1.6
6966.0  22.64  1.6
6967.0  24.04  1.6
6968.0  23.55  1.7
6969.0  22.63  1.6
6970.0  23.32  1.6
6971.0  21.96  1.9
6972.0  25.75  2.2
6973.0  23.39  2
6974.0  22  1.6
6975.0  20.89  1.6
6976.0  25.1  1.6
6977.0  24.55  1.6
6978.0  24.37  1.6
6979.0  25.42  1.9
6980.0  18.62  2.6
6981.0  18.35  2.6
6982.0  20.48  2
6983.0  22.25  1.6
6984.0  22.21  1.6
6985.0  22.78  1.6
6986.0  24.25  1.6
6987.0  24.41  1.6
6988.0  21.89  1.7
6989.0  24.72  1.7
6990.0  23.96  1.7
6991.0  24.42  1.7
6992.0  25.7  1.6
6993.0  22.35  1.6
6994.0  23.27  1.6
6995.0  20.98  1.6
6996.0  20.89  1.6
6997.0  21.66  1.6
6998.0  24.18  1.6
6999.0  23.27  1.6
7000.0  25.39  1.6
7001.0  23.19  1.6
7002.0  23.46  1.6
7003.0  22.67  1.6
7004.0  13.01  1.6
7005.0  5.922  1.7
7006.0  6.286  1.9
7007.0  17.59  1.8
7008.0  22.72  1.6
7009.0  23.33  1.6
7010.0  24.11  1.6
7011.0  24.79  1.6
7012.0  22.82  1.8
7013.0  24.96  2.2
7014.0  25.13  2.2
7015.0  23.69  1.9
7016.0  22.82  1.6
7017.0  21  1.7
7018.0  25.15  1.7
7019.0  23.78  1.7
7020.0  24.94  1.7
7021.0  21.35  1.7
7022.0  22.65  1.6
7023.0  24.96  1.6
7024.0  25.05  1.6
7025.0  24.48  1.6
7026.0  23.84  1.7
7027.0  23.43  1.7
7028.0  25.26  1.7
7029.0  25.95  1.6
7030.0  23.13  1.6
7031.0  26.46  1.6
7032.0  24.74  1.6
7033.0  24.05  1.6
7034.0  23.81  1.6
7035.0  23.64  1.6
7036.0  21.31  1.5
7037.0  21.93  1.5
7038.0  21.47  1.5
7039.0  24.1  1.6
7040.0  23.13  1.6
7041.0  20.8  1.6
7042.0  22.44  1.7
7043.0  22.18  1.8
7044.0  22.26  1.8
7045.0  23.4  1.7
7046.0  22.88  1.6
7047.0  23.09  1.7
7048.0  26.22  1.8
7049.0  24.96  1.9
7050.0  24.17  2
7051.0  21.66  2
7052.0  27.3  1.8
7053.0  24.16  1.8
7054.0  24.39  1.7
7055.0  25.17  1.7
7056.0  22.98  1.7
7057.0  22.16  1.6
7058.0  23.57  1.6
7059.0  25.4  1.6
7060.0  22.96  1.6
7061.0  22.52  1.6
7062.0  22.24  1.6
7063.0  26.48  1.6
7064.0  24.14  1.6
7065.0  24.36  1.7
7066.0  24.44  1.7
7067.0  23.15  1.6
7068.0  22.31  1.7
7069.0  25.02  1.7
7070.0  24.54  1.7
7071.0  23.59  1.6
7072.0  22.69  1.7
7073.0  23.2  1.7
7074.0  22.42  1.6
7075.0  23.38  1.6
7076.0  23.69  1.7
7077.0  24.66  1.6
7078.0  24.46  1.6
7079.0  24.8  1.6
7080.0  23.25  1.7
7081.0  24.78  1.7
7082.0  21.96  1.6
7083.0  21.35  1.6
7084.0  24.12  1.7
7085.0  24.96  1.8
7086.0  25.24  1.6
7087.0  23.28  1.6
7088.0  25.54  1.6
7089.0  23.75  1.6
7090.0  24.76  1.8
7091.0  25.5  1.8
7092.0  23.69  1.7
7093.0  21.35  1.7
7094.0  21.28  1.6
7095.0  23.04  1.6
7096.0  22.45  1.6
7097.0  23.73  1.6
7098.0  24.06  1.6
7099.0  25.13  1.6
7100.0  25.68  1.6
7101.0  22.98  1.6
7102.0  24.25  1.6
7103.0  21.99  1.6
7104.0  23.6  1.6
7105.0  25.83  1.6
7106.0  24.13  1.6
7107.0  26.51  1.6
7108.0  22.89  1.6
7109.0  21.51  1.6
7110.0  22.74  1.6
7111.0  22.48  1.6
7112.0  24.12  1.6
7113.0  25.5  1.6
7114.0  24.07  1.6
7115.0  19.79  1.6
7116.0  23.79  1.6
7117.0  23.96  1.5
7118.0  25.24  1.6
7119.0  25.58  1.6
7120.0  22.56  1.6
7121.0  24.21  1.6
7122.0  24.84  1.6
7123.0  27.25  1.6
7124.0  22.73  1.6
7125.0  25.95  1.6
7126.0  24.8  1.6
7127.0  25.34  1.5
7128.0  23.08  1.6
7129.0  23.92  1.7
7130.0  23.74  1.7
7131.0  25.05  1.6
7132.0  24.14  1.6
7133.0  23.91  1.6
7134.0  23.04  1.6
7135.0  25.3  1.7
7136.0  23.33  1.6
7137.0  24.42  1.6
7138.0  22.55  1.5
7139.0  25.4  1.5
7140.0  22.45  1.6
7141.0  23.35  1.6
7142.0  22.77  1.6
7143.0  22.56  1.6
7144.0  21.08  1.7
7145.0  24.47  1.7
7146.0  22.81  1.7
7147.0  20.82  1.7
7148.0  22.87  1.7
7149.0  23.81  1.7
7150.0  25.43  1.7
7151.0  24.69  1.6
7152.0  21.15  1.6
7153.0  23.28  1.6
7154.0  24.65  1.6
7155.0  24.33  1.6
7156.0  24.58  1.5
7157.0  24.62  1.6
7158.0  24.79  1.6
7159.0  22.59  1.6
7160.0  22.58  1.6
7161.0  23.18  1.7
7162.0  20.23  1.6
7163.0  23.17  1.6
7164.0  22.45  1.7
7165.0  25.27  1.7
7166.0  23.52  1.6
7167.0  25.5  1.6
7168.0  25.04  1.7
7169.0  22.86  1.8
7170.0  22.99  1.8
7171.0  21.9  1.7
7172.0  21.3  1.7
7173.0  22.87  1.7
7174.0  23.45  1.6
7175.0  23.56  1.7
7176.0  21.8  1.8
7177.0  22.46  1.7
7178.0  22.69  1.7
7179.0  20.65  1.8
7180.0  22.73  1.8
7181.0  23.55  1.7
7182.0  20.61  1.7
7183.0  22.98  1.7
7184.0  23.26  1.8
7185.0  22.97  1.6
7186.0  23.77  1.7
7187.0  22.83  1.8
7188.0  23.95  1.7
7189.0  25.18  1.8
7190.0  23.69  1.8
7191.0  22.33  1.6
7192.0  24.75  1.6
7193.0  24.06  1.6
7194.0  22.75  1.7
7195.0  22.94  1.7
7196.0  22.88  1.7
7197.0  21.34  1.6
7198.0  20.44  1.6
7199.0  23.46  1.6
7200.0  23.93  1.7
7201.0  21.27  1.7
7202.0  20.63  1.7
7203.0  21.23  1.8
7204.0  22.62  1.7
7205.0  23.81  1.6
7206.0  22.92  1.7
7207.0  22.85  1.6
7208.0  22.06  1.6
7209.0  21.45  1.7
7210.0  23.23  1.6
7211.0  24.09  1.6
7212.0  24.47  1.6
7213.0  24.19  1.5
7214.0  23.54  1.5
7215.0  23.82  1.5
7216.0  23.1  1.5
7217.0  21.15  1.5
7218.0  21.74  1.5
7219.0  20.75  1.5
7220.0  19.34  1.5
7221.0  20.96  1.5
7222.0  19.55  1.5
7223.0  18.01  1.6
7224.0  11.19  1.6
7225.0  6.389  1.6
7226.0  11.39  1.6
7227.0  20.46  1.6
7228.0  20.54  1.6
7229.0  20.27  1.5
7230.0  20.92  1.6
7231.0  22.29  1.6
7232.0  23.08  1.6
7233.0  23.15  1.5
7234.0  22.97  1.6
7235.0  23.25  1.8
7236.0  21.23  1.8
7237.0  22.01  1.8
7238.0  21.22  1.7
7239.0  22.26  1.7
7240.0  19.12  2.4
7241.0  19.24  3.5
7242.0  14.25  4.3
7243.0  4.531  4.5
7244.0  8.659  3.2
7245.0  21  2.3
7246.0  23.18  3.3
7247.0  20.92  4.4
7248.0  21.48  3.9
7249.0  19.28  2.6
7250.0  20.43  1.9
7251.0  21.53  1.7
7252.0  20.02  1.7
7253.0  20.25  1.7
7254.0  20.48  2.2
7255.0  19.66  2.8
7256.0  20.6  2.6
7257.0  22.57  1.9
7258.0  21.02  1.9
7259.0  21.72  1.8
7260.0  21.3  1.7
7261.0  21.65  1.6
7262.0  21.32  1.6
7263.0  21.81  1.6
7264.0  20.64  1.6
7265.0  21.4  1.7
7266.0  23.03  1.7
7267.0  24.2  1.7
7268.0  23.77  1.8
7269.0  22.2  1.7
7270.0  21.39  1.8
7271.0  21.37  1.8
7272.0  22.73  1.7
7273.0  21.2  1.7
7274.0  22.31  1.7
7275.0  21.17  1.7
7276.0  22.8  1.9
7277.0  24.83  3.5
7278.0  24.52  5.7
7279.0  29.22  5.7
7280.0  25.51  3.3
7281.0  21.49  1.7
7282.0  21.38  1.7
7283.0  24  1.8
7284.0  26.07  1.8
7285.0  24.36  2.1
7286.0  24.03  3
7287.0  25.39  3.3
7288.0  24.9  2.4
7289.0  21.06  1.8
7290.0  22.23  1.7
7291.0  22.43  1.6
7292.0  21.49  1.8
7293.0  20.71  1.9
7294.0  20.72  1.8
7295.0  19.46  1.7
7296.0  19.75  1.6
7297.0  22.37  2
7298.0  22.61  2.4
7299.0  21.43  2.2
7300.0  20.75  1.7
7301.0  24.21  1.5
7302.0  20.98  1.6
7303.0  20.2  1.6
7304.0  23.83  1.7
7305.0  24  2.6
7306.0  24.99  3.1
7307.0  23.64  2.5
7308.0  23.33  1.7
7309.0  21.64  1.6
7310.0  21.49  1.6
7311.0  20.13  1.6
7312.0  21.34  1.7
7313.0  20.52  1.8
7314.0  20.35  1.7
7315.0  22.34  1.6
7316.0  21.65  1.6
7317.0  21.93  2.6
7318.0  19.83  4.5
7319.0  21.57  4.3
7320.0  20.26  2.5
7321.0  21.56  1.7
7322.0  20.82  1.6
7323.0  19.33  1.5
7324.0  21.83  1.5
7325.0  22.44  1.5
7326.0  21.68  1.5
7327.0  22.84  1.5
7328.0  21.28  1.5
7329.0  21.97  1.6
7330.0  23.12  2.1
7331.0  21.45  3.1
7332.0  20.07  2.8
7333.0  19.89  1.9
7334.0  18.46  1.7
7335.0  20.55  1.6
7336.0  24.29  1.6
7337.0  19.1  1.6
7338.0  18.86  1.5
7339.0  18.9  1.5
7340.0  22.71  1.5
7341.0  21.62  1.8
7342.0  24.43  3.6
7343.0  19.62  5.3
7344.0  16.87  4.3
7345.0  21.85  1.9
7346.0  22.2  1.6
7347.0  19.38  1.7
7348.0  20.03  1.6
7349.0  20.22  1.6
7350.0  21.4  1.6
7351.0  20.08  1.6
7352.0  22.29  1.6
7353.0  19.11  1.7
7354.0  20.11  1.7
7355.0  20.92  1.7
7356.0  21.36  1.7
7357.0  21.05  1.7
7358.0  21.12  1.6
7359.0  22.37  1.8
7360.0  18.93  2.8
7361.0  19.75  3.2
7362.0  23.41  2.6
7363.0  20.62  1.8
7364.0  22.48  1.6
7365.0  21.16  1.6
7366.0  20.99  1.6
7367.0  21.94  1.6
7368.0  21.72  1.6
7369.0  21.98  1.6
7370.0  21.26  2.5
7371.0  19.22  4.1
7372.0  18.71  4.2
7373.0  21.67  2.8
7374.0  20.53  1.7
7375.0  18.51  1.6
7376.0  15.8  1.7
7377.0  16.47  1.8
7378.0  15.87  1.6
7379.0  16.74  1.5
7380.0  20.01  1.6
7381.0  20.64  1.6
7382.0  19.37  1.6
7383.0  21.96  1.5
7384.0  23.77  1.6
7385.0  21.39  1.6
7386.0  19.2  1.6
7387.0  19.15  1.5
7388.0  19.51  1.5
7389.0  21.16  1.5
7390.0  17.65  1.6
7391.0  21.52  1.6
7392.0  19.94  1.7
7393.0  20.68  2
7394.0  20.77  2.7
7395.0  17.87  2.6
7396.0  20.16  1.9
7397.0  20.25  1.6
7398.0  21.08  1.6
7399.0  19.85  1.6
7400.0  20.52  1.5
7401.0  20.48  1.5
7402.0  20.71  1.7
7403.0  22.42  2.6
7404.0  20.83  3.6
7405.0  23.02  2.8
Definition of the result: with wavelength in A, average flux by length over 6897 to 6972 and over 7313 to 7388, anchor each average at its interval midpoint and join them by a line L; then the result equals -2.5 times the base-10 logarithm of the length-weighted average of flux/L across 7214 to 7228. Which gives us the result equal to 0.17 mag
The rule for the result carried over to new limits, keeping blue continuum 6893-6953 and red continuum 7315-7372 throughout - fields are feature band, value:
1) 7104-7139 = -0.068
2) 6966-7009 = 0.083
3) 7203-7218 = -0.049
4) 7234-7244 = 0.189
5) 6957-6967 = 0.010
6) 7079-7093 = -0.049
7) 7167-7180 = -0.024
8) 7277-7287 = -0.148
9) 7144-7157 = -0.053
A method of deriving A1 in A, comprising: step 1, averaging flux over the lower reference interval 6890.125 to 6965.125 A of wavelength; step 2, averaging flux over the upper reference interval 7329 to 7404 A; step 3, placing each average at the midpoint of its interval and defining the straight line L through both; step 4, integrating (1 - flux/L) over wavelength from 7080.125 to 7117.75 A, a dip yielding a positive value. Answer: -2.2 A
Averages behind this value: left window 23.6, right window 20.4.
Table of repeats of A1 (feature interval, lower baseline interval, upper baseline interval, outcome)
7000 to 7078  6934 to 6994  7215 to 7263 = -2.4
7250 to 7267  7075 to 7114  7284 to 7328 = 0.9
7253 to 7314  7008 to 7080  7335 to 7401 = -3.1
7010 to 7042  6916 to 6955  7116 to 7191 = 0.1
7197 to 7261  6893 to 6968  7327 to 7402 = 3.2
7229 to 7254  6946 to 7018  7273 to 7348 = 2.5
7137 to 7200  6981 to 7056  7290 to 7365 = -3.1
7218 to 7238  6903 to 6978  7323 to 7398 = 2.0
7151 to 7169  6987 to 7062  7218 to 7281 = -1.8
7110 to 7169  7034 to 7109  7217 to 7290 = -2.9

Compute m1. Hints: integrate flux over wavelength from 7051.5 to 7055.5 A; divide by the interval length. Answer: 25.3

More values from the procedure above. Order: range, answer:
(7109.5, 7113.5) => 23.7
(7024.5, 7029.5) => 24.6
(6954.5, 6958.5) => 24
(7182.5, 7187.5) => 23.2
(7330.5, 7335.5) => 20.1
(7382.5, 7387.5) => 21.1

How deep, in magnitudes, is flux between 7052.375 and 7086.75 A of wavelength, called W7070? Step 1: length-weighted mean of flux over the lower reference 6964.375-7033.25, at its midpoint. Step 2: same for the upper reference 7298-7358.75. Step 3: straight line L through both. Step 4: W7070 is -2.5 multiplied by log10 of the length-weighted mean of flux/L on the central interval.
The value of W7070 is -0.07 mag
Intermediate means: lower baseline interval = 22.7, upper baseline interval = 21.3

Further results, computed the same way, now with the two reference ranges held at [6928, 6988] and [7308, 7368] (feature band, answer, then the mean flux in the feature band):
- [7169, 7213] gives -0.04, 22.8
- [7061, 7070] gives -0.06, 24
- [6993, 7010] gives 0.15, 20.1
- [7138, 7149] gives -0.03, 22.9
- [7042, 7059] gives -0.05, 23.8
